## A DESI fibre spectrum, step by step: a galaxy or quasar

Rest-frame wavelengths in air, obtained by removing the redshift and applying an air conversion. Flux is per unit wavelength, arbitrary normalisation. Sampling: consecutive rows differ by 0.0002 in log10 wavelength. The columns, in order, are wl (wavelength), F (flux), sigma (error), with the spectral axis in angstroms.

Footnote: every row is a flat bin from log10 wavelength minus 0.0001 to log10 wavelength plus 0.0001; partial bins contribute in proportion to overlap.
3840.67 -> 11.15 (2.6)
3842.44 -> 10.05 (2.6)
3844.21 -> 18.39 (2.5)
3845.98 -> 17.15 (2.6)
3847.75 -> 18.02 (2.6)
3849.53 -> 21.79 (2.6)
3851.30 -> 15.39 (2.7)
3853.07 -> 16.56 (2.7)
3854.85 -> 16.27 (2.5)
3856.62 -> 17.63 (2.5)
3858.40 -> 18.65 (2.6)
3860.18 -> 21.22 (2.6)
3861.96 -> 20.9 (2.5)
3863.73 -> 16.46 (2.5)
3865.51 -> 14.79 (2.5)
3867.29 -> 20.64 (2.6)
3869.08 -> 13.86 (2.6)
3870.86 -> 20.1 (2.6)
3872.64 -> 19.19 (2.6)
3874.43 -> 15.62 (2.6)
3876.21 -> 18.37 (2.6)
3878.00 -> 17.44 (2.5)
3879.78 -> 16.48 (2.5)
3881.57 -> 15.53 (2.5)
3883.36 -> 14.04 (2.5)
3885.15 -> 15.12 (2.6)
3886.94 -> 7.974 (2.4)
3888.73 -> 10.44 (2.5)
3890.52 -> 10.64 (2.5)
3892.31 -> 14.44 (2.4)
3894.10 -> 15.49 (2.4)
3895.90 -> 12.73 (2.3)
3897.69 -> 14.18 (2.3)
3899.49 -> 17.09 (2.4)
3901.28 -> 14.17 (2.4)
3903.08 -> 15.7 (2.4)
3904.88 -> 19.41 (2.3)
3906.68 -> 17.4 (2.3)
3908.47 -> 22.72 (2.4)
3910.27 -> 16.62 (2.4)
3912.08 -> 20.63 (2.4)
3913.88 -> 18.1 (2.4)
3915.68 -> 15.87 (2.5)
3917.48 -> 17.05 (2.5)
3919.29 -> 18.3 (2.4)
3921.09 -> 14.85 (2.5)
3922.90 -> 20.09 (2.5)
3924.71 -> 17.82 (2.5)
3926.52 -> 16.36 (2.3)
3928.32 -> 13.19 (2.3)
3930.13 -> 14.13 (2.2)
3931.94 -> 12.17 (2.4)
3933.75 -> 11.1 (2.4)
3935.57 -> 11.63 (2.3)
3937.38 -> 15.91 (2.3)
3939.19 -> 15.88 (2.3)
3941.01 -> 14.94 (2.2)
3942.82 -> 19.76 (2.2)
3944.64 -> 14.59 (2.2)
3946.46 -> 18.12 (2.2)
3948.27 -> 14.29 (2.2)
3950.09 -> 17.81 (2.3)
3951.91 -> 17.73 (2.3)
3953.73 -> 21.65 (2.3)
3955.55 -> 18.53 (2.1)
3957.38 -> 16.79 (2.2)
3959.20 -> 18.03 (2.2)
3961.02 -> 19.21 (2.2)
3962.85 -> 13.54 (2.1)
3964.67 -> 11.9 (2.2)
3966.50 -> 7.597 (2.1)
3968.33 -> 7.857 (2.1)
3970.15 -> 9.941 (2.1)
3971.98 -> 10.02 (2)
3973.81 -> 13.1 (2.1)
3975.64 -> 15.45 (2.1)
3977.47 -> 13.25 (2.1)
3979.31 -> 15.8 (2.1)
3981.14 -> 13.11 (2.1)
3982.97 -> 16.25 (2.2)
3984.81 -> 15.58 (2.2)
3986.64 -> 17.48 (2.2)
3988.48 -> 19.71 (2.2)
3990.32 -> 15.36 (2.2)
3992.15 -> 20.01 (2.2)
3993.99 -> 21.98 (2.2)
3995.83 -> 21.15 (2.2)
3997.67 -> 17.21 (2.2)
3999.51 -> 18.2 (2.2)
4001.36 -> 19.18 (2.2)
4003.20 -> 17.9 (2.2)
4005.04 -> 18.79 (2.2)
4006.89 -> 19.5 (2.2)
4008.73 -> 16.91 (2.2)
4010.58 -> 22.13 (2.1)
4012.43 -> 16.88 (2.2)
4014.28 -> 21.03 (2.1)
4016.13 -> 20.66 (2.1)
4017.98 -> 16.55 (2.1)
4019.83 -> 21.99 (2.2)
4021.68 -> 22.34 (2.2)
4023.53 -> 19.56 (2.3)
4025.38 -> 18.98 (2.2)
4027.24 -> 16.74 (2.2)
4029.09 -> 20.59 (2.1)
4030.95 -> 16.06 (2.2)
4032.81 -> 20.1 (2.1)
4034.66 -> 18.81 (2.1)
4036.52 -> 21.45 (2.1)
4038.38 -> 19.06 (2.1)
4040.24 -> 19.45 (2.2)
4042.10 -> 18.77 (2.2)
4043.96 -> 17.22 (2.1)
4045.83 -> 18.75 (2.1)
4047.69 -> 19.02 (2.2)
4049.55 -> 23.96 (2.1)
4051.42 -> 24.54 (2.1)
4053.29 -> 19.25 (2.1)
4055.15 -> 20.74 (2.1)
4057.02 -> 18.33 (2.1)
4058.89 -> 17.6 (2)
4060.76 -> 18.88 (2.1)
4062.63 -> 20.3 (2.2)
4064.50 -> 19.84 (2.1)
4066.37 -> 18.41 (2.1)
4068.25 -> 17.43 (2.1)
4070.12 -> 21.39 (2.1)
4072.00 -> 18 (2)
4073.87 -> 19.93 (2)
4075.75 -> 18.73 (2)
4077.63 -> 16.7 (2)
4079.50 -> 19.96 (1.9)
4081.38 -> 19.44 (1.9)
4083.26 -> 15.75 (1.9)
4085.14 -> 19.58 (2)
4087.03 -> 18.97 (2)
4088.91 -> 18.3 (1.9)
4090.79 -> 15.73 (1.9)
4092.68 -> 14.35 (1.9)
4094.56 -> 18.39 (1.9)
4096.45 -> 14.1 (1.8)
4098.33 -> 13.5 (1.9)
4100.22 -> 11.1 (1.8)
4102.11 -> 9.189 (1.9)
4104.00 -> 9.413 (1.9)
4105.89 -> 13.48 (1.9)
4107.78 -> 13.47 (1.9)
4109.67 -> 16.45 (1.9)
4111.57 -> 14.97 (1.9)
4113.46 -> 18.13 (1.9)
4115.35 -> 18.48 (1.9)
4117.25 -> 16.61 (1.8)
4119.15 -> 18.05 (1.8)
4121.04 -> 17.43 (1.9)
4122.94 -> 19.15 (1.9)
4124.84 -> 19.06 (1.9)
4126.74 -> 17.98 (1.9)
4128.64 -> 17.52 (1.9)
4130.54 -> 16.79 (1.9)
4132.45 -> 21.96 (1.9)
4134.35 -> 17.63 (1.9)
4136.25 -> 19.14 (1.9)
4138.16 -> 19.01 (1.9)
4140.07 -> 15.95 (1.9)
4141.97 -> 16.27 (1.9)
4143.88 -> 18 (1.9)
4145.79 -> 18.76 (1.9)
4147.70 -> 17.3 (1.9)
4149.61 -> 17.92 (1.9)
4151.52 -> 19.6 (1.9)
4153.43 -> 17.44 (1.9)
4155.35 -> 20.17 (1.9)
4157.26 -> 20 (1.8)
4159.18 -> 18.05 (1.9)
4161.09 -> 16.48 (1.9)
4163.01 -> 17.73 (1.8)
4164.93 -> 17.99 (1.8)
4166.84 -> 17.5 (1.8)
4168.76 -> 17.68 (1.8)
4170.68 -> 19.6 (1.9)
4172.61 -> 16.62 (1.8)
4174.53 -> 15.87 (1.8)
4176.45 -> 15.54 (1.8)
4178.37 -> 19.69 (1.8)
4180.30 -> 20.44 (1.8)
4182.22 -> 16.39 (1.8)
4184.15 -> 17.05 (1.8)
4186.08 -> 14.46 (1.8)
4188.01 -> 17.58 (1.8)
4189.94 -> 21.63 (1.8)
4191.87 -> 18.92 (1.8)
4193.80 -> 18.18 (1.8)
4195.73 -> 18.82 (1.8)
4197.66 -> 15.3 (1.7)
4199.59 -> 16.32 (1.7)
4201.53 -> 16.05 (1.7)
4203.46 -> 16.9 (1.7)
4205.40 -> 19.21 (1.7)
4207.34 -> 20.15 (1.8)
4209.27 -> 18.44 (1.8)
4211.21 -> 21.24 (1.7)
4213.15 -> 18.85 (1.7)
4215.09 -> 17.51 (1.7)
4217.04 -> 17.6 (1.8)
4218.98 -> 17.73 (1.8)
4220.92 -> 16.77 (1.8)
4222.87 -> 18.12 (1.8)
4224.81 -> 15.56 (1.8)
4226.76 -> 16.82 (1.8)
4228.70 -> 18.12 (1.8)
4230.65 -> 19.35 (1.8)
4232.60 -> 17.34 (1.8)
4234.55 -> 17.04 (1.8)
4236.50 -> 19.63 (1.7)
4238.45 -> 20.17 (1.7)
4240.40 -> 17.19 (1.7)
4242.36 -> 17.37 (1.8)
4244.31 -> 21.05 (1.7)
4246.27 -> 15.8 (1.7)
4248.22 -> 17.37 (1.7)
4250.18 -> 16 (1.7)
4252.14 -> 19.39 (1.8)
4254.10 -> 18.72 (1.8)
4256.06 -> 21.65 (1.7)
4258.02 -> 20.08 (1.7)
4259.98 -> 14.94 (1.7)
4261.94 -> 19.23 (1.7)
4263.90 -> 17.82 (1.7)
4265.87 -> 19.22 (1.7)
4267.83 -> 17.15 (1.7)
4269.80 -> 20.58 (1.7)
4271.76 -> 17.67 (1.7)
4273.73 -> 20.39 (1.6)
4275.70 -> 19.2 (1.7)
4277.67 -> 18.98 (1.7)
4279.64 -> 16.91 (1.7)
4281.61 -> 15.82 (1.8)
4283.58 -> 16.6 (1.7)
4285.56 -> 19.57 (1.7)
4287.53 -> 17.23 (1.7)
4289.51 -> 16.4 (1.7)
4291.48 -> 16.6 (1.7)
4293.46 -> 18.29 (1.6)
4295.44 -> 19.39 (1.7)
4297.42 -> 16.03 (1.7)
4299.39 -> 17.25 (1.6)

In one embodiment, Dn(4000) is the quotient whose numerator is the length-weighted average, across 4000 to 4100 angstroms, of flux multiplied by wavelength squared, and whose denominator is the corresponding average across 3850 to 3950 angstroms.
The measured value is 1.25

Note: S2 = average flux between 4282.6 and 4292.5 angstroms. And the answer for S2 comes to 17.3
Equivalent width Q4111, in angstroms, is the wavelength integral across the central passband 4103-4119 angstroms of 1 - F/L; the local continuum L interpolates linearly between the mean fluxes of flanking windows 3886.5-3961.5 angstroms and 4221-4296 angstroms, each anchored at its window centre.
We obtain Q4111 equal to 1.8 angstroms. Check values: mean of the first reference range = 16.1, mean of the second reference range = 18.1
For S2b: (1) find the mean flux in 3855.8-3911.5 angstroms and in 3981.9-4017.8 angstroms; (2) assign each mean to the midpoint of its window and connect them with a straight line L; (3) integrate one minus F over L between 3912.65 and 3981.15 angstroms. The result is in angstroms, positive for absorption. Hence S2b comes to 9.2 angstroms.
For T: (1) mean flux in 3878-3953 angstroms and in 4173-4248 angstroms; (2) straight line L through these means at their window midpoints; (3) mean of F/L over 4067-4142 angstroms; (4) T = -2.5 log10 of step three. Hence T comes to 0.01 mag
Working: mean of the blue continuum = 15.7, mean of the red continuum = 17.9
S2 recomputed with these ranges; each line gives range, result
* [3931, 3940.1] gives 13.3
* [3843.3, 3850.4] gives 18.8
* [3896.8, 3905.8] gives 16.1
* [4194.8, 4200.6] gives 16.8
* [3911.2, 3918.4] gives 17.9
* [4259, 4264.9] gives 17.3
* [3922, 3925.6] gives 18.9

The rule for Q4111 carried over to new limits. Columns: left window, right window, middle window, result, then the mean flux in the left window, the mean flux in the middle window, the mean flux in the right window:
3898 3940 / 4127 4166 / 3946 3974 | 3.20 angstroms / 16.3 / 14.7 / 18.2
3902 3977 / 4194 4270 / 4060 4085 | -3.05 angstroms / 15.7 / 18.9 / 18.1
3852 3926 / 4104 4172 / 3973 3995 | 0.69 angstroms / 16.6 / 16.5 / 17.6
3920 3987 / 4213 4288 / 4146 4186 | -1.55 angstroms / 15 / 17.9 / 18.1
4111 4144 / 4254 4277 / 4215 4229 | 1.03 angstroms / 17.9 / 17.2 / 18.9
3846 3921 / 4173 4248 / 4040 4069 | -3.78 angstroms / 16.6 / 19.5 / 17.9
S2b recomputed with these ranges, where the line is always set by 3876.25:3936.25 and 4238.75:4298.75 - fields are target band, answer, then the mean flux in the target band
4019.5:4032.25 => -2.36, 19.4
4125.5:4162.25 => -2.16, 18.2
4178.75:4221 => -1.01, 18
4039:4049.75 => -1.78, 19.2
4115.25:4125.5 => -0.63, 18.1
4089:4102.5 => 2.09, 14.2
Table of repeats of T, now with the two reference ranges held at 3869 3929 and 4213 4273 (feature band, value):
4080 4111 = 0.14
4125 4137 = -0.06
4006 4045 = -0.14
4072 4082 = -0.10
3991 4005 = -0.16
